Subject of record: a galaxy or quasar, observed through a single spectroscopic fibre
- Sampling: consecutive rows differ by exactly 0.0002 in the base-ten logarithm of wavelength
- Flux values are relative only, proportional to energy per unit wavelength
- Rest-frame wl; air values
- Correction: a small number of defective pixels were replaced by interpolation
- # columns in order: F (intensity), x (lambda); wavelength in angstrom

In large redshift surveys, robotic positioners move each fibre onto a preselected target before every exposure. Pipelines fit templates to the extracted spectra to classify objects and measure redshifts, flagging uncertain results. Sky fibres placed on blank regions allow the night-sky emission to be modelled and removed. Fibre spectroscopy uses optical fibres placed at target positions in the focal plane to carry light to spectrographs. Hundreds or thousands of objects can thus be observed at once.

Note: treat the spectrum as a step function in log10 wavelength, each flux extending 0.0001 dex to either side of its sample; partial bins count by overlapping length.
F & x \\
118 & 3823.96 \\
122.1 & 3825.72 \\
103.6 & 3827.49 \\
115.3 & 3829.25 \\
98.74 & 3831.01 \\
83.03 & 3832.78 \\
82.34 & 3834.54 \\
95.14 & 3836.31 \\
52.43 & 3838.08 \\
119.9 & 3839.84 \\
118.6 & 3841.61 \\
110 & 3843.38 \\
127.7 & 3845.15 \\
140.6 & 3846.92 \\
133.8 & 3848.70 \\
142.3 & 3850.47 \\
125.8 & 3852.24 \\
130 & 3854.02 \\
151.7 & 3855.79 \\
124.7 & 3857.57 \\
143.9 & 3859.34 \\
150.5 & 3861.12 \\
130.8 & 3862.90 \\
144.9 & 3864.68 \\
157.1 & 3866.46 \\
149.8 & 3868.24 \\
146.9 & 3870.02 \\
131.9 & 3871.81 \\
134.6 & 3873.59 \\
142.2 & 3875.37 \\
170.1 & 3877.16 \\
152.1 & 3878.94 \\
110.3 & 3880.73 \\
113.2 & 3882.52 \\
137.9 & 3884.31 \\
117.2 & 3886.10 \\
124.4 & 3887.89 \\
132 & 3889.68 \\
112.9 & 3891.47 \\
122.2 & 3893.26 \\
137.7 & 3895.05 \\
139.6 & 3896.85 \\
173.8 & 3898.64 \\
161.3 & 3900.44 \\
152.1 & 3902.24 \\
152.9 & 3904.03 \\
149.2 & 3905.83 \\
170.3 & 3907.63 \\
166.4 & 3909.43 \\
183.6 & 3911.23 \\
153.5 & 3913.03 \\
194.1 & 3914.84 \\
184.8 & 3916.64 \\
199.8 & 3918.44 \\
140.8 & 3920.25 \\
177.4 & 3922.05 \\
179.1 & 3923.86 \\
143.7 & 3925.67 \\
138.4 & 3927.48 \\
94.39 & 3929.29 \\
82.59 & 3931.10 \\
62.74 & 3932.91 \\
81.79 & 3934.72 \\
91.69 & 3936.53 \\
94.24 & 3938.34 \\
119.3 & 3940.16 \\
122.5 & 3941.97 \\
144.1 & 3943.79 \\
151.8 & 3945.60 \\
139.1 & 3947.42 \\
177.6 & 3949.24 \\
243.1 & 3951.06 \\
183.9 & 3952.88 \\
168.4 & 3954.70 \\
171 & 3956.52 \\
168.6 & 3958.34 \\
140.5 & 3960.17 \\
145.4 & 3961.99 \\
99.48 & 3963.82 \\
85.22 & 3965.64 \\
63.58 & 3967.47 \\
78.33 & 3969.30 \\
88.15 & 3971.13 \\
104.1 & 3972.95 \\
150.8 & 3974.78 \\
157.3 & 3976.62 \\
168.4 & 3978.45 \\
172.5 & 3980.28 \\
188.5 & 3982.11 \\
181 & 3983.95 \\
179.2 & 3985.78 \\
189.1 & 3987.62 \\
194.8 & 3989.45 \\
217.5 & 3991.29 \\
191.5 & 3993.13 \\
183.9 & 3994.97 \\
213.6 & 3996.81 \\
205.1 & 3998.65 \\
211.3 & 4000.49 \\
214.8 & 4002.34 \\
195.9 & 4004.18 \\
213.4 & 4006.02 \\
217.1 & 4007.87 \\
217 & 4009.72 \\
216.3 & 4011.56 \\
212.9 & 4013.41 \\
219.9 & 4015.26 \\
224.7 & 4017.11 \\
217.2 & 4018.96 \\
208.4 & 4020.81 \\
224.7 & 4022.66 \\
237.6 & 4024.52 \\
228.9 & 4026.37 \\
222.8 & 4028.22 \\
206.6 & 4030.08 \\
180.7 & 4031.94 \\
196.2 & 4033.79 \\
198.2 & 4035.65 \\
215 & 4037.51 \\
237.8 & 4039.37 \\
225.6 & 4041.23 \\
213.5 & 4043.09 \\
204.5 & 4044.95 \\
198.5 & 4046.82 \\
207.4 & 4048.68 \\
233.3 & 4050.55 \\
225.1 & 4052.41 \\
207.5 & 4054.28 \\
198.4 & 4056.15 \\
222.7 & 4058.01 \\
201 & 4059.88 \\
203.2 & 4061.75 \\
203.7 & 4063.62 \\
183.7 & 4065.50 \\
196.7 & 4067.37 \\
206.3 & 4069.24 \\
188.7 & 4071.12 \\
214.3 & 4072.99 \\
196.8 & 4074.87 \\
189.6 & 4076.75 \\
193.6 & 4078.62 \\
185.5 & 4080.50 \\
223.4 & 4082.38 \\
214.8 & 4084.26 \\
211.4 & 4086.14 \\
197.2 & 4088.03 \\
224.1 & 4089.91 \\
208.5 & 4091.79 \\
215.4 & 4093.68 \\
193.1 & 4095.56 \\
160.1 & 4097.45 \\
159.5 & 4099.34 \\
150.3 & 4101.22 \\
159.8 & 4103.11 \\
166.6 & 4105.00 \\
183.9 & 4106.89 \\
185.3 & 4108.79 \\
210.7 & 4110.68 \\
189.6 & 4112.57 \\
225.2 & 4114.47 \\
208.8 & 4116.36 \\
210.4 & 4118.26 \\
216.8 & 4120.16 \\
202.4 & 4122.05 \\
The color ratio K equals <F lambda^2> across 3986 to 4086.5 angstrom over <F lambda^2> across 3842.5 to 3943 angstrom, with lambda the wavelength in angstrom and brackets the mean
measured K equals 1.6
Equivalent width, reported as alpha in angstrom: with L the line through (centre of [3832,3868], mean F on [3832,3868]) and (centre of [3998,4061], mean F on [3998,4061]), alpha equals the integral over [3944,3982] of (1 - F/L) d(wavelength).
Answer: 7.6 angstrom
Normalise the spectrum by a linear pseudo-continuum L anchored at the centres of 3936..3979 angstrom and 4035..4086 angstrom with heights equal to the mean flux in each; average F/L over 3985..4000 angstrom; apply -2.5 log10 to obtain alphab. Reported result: -0.23 mag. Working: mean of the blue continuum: 136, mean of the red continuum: 207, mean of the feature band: 197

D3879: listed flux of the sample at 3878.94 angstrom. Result 152.1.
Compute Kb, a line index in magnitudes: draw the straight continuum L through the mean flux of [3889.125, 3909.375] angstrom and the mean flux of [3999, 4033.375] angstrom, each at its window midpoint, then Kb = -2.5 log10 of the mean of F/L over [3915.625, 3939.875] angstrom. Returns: 0.25 mag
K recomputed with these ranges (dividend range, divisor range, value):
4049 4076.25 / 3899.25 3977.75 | 1.55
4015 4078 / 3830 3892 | 1.81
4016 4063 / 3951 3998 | 1.40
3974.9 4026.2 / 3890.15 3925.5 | 1.33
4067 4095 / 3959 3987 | 1.60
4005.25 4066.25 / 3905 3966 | 1.53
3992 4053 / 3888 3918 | 1.45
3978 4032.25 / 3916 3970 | 1.57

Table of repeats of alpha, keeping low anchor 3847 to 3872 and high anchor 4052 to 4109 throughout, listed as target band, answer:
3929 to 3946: 6.0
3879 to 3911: 1.9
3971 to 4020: -4.9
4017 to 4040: -4.0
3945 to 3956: -1.0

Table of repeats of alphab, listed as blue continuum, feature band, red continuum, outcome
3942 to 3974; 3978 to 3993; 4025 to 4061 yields -0.16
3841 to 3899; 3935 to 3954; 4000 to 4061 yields 0.19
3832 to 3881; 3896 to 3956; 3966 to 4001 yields -0.01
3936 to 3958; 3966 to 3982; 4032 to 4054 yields 0.33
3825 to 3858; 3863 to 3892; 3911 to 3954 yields -0.08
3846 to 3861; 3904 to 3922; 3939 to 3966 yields -0.17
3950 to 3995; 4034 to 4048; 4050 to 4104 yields -0.16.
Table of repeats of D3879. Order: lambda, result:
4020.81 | 208.4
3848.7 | 133.8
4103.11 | 159.8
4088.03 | 197.2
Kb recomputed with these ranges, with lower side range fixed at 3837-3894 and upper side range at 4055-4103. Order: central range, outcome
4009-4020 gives -0.23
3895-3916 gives -0.13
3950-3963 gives -0.10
